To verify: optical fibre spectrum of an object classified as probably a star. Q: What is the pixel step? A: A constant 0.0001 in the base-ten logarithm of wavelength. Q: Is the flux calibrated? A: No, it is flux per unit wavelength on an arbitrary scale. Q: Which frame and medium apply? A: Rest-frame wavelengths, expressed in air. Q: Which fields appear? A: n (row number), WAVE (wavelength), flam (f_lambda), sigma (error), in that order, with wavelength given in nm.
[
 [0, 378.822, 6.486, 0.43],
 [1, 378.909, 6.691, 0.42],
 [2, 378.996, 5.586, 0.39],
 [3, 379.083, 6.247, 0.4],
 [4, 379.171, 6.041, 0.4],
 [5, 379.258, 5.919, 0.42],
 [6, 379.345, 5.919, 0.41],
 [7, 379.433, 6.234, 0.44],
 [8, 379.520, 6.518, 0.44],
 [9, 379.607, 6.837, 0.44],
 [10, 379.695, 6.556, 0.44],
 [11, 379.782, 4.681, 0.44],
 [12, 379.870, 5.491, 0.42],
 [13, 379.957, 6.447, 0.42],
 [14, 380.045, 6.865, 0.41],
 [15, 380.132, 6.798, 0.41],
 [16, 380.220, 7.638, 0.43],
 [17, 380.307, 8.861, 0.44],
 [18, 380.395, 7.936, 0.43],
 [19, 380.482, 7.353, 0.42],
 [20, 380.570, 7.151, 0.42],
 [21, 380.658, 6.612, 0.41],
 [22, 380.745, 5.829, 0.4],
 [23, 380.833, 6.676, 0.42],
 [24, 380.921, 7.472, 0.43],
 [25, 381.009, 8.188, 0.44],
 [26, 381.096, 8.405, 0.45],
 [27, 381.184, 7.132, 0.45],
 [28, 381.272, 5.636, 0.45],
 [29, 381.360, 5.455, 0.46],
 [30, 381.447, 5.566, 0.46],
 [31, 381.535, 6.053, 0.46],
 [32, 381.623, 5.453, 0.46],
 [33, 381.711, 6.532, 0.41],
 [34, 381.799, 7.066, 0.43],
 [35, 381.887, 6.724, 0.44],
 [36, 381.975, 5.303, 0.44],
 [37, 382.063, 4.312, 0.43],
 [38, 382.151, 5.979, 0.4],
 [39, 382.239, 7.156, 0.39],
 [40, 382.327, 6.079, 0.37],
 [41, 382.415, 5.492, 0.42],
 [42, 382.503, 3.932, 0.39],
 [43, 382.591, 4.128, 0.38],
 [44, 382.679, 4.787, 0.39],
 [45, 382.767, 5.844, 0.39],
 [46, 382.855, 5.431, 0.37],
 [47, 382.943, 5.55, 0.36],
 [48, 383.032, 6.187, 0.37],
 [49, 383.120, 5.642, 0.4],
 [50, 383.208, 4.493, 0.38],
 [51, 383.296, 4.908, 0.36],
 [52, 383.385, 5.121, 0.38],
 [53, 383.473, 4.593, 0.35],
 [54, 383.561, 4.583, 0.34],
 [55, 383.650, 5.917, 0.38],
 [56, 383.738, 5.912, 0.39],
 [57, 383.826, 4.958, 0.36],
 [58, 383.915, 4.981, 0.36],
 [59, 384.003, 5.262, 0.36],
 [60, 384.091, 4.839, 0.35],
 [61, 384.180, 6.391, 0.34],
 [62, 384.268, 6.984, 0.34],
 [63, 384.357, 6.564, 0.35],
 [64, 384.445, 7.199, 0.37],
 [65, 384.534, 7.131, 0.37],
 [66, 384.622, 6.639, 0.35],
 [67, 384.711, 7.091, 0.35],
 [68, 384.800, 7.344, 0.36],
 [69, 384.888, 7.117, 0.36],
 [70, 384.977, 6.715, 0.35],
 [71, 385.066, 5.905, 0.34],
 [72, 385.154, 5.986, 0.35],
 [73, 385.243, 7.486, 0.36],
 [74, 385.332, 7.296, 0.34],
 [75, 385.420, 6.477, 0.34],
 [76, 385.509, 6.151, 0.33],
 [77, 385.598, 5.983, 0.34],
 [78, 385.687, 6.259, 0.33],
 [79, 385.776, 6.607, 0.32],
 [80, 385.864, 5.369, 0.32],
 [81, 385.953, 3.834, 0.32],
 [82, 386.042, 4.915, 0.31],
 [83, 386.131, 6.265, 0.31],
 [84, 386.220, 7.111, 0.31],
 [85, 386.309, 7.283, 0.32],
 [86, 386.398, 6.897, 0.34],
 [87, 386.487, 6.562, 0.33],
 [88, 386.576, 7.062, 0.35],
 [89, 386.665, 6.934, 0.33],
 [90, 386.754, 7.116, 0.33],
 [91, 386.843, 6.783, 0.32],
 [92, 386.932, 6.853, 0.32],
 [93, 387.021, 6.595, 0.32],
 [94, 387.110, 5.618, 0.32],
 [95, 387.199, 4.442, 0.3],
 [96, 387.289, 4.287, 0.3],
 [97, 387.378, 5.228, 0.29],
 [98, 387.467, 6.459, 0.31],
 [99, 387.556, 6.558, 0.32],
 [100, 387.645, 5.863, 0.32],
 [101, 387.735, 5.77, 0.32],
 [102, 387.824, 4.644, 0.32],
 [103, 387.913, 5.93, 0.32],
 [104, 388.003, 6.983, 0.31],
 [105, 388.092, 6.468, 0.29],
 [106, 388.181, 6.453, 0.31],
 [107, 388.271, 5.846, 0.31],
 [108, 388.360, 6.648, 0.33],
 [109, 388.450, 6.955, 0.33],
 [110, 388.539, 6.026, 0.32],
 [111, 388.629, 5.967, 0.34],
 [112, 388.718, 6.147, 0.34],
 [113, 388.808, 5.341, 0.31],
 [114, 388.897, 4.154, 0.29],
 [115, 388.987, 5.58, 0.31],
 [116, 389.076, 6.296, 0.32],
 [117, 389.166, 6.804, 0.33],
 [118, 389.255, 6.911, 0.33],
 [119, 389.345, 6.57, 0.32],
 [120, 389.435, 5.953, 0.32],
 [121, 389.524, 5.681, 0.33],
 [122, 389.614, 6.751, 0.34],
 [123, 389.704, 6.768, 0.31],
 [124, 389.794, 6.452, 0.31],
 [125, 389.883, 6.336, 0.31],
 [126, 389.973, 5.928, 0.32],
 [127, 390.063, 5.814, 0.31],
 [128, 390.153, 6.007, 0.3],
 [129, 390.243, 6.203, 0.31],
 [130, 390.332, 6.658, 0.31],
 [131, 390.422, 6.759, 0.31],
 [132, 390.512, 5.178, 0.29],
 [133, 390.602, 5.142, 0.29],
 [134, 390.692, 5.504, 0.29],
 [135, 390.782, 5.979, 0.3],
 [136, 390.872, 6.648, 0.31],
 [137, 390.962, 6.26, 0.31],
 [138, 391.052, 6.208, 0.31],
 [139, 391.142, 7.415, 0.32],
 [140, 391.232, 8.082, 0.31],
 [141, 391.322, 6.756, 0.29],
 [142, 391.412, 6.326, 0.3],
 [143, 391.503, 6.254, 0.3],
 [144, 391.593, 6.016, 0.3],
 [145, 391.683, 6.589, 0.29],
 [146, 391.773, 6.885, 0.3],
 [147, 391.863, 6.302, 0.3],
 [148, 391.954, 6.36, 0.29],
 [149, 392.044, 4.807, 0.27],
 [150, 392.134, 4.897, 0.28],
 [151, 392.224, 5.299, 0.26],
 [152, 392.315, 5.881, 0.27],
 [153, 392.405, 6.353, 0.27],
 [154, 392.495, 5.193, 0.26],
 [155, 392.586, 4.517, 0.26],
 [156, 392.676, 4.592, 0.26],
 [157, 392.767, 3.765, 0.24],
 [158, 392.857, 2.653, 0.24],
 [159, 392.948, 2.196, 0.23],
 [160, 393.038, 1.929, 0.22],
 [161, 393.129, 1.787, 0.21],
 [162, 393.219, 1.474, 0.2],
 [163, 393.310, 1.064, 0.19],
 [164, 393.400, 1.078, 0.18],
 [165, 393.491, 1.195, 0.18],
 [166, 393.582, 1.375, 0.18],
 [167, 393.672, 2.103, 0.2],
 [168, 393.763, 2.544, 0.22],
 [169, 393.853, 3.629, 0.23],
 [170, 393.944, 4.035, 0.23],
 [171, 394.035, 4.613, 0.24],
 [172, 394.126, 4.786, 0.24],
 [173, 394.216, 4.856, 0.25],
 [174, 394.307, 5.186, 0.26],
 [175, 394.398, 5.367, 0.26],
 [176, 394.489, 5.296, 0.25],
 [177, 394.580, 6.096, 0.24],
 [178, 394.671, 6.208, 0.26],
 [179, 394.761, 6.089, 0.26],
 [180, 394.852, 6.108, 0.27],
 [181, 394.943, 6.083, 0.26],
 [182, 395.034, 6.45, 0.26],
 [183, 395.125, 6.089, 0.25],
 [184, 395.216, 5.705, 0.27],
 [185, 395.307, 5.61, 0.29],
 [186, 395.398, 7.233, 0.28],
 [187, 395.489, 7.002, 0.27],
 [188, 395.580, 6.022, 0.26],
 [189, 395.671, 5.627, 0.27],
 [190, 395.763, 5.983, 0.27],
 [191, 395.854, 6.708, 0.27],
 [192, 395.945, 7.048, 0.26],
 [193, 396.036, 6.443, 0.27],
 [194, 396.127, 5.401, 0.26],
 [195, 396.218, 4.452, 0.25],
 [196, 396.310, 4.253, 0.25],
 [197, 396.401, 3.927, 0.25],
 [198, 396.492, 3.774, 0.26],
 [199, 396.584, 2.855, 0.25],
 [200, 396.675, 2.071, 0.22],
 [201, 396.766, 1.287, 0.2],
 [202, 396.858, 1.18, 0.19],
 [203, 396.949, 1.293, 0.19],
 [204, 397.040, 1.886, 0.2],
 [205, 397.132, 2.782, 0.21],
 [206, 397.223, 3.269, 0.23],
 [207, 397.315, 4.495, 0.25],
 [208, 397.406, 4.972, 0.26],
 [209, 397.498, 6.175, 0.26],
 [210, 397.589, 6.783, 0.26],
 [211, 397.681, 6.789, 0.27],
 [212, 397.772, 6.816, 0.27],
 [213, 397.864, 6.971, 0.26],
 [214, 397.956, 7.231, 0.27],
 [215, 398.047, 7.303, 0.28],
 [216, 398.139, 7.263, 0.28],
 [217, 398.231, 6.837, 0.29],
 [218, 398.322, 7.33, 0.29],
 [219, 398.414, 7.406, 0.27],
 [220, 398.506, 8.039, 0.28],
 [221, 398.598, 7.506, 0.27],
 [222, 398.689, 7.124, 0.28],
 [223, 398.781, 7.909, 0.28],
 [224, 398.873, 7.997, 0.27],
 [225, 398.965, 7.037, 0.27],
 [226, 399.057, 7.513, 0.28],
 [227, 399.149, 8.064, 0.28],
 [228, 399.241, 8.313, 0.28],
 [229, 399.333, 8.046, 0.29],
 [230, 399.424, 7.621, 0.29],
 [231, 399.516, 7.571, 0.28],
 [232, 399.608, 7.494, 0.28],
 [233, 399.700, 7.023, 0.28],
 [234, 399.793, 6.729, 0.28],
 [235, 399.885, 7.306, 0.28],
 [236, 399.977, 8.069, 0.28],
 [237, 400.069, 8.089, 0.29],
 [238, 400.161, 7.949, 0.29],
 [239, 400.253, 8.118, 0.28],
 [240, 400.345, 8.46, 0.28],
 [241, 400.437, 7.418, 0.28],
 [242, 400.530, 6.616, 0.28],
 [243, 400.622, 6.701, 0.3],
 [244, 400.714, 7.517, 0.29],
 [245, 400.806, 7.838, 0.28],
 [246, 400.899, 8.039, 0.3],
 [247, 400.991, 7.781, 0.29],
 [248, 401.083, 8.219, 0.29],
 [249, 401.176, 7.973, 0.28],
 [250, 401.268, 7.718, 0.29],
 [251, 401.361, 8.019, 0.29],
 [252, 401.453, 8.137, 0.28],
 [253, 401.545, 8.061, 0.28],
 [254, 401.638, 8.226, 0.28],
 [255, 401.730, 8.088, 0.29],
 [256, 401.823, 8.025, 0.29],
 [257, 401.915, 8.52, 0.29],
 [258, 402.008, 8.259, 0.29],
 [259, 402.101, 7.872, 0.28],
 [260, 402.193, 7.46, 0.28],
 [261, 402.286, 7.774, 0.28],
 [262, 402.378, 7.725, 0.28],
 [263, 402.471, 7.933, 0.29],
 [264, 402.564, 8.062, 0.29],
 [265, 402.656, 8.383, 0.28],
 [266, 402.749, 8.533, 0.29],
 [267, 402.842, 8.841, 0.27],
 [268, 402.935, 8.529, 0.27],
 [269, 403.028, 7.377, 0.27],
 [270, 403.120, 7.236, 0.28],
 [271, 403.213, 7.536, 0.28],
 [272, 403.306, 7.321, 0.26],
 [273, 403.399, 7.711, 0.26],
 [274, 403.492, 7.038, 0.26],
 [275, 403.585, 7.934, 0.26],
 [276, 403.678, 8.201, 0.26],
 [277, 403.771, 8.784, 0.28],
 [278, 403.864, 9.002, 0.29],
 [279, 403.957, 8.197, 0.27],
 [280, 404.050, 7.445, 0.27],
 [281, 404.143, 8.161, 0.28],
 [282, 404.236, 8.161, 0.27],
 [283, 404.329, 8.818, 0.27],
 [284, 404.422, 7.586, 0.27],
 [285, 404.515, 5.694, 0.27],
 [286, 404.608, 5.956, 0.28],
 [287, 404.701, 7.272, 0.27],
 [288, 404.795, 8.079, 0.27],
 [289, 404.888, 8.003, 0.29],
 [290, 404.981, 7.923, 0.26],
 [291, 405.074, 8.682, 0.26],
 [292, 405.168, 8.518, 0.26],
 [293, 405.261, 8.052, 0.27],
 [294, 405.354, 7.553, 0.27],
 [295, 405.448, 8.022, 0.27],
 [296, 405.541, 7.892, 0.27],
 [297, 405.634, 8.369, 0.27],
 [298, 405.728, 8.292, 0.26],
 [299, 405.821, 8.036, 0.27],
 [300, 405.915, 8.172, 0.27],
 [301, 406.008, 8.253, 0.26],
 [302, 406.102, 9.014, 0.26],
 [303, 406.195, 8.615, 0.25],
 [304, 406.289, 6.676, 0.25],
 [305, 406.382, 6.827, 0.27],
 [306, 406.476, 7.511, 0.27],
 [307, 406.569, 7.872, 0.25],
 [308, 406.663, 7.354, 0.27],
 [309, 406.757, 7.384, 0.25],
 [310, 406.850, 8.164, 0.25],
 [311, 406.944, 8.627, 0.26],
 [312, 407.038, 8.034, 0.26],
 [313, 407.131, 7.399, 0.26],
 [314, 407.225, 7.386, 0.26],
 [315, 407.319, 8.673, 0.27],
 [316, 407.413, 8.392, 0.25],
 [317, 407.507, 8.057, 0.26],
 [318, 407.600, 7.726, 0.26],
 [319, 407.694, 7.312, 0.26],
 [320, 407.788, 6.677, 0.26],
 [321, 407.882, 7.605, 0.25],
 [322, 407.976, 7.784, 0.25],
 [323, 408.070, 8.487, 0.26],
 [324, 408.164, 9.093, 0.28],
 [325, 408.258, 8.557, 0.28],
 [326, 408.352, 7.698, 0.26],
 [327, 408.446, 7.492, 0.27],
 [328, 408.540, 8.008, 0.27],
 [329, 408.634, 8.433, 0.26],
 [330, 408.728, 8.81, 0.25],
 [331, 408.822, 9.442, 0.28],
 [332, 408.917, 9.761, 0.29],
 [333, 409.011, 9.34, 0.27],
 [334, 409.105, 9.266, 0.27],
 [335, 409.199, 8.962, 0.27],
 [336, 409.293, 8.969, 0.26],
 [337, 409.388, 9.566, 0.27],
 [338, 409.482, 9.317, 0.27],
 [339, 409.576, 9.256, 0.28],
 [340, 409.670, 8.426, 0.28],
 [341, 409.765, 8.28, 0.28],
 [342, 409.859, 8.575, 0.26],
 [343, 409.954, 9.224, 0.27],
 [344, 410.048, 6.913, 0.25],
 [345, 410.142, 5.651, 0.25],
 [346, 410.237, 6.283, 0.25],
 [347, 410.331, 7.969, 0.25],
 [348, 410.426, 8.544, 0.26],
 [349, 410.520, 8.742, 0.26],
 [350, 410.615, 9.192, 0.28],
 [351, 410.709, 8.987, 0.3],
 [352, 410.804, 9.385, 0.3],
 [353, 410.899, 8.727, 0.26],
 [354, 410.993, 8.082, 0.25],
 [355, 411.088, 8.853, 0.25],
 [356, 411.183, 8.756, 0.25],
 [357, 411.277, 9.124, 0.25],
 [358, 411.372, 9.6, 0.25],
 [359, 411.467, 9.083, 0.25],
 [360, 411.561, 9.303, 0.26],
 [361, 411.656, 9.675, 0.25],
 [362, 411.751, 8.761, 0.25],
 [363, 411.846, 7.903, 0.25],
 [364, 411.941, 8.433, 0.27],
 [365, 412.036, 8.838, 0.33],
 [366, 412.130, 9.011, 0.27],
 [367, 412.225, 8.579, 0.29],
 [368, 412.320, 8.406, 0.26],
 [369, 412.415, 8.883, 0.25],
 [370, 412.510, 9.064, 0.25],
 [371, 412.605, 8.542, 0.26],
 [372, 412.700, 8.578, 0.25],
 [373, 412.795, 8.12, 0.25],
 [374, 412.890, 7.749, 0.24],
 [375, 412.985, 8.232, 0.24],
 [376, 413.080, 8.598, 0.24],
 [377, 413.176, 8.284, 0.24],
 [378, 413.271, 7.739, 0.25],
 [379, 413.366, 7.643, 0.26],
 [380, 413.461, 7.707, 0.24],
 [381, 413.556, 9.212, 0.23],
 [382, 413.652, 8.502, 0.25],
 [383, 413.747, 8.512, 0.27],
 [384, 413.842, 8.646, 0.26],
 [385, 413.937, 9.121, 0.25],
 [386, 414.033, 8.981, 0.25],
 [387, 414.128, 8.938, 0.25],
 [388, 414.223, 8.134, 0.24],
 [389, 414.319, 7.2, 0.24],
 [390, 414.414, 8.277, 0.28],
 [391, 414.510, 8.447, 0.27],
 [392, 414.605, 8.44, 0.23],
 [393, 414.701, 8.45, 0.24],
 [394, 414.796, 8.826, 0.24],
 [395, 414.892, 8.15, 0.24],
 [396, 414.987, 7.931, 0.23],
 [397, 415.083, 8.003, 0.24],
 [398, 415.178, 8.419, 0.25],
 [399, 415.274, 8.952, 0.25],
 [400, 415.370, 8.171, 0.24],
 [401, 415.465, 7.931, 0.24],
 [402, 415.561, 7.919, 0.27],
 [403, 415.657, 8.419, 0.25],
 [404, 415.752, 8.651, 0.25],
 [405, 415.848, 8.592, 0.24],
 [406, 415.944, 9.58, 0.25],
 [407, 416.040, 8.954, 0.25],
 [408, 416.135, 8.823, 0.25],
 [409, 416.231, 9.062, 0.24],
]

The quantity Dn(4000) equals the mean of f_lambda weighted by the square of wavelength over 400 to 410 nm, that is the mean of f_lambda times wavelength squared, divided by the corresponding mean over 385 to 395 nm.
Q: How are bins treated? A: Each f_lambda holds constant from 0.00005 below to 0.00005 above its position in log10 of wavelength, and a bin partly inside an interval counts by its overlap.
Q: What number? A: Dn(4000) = 1.57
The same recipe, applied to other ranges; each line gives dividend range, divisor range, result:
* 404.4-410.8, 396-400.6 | 1.38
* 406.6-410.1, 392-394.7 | 2.36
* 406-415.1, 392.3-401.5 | 1.57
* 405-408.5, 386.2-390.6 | 1.41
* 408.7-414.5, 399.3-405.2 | 1.15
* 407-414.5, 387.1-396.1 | 1.70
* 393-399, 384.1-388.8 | 0.83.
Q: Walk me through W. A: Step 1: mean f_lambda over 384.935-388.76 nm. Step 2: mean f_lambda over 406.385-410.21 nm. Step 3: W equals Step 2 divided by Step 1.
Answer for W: 1.3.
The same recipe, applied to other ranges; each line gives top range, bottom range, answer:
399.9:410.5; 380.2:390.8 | 1.31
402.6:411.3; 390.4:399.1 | 1.56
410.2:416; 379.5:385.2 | 1.38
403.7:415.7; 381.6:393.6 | 1.45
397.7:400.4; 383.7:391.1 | 1.22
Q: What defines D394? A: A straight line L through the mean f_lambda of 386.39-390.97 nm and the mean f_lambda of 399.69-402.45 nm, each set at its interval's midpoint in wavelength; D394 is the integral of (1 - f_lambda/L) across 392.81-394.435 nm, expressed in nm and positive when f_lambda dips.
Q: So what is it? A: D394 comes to 0.94 nm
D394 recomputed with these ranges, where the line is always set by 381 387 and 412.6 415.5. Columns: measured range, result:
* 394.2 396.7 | 0.50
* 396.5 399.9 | 0.54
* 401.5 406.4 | -0.24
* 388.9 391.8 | 0.11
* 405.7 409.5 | -0.17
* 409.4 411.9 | -0.15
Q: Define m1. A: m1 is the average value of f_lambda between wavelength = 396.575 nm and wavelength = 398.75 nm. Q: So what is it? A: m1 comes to 5.3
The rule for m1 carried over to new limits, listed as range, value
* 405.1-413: 8.35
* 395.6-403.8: 6.85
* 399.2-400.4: 7.75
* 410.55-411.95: 8.93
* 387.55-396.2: 5.46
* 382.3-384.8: 5.62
